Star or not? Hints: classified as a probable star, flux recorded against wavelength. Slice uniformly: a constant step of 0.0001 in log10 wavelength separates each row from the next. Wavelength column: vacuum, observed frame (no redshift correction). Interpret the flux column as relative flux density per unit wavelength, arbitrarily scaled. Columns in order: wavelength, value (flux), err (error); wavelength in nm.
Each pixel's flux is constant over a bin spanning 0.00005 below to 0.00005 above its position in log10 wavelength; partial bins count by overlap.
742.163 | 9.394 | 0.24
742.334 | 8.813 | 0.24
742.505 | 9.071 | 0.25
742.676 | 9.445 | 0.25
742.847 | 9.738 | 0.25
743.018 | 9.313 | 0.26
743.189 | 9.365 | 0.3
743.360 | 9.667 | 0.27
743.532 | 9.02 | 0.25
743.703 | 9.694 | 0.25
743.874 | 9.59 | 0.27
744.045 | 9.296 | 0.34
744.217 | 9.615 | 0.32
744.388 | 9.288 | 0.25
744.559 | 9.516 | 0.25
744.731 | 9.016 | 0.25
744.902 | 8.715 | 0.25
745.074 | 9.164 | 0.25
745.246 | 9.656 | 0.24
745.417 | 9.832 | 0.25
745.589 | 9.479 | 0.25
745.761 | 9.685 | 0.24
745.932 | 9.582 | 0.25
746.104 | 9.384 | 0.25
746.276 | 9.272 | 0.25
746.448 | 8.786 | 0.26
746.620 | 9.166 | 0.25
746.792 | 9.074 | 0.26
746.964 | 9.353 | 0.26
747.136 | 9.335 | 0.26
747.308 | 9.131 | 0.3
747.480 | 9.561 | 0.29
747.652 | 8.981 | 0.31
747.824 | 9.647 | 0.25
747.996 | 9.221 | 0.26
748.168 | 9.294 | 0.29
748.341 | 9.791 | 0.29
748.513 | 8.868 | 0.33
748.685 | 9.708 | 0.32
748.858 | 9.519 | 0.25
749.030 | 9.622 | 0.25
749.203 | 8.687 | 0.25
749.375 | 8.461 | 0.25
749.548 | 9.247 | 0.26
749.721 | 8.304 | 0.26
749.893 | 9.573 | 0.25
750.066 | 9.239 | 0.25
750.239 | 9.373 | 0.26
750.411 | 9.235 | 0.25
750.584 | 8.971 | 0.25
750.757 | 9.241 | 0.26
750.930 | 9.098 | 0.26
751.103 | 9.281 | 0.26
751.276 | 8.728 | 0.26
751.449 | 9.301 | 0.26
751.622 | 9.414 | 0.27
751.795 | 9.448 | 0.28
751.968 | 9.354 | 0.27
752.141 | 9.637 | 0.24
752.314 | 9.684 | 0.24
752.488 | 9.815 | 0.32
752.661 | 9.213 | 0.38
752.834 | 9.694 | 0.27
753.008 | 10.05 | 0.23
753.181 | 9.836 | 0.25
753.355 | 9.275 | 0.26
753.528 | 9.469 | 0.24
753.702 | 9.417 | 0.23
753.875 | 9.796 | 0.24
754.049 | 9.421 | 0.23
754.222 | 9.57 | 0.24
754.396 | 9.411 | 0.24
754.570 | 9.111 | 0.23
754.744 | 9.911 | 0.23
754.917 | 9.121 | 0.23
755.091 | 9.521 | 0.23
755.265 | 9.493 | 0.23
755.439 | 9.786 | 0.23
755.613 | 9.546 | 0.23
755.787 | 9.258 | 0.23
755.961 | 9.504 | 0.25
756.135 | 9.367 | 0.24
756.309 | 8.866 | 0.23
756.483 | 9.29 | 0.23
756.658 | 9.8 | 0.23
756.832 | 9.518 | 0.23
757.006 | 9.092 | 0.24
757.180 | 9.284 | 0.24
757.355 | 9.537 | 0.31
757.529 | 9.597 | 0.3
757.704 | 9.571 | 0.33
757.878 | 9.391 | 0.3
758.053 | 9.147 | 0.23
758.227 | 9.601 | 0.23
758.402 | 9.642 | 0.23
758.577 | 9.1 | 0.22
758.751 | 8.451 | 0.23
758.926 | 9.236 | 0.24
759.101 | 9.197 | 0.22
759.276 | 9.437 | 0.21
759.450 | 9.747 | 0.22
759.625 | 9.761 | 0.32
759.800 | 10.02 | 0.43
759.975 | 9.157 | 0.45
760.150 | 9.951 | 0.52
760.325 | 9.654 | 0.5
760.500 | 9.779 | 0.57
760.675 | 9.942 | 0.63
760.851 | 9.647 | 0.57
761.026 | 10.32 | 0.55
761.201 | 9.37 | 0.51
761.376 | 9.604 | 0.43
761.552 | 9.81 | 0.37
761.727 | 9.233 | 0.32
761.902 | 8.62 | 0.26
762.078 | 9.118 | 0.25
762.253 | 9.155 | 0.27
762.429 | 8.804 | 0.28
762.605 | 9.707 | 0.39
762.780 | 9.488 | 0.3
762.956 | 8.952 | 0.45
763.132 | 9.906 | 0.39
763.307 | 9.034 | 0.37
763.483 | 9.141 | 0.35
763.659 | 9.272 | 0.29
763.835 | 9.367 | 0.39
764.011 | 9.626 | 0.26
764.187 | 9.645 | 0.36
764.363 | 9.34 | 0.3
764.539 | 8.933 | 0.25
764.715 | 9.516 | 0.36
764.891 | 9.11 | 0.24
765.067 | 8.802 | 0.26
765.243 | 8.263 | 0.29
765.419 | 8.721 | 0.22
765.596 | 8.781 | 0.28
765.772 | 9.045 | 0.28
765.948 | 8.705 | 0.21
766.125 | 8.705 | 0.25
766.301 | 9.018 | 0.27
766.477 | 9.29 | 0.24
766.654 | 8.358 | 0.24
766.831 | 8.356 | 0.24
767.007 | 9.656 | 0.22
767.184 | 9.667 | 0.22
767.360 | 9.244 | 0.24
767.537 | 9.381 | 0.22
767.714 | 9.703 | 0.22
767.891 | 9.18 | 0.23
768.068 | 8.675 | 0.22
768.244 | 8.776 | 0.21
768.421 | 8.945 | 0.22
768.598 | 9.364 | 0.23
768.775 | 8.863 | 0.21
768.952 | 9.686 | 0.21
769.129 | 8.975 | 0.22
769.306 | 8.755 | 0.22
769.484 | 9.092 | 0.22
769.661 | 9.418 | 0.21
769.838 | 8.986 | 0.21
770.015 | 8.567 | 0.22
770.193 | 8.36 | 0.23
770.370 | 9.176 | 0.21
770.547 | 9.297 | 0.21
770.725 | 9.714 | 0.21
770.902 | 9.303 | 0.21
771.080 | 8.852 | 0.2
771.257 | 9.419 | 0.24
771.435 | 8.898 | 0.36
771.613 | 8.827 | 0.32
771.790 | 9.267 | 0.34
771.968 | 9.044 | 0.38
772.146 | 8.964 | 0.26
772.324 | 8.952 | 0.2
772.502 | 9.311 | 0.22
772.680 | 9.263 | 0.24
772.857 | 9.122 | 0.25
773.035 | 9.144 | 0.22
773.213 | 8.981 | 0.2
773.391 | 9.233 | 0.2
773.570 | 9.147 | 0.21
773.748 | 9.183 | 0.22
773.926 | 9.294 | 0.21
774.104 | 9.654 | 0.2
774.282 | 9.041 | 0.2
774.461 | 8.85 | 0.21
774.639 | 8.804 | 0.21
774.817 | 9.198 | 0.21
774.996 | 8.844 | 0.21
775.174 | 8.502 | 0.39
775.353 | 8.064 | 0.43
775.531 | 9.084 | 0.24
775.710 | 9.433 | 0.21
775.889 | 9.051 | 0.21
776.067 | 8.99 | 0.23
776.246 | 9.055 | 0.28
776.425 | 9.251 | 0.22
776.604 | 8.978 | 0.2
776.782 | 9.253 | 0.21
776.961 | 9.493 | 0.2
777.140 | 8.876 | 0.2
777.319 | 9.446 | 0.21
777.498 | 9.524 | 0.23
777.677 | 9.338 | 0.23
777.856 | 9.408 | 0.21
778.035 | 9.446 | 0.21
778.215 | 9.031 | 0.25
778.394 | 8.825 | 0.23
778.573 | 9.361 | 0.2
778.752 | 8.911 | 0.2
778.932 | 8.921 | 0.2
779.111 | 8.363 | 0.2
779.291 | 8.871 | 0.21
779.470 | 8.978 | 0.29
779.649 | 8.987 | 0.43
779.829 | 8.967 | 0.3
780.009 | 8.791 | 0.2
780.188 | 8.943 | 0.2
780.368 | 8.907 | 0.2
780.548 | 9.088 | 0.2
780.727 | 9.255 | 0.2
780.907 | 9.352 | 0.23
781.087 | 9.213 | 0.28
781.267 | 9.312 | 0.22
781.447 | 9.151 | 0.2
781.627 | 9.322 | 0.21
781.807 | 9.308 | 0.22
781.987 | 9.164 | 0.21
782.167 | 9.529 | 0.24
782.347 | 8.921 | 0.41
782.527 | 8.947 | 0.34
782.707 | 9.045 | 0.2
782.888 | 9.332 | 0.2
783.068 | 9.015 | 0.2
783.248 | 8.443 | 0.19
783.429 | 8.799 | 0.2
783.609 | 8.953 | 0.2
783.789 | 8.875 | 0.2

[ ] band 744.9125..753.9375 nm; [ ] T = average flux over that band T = 9.34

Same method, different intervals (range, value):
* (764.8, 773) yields 9.04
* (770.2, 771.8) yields 9.15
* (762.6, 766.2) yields 9.13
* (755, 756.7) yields 9.43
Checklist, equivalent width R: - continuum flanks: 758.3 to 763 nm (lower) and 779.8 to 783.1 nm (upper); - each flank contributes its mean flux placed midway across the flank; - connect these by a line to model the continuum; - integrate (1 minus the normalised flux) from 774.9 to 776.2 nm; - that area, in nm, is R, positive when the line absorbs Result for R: 0.051 nm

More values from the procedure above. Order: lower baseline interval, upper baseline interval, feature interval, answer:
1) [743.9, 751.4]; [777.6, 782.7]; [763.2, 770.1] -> 0.06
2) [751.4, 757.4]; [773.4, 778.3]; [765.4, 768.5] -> 0.08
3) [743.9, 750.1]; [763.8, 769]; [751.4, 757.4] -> -0.18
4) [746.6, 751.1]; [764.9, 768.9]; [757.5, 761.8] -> -0.21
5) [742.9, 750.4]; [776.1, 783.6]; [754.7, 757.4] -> -0.05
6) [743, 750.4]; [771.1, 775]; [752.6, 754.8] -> -0.07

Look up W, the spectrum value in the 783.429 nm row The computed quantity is 8.799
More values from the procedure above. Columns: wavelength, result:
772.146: 8.964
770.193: 8.36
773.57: 9.147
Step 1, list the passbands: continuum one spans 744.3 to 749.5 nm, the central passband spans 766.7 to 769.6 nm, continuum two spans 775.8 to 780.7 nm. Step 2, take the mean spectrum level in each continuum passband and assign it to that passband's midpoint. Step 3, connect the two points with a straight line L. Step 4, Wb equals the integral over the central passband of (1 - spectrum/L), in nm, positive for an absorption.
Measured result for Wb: 0.004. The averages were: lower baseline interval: 9.29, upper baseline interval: 9.08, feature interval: 9.14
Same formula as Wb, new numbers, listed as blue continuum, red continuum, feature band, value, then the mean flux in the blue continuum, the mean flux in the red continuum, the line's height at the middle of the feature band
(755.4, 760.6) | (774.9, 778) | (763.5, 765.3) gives 0.02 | 9.44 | 9.1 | 9.32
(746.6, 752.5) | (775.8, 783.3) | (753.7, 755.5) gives -0.05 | 9.26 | 9.11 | 9.24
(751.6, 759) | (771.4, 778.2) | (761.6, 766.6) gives 0.10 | 9.45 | 9.11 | 9.3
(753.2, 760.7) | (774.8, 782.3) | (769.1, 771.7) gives 0.05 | 9.46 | 9.09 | 9.23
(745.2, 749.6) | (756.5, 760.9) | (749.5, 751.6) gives 0.05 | 9.32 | 9.48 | 9.37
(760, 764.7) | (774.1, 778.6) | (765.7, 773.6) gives 0.15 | 9.44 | 9.09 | 9.26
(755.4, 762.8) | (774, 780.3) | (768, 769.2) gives 0.02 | 9.44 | 9.04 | 9.23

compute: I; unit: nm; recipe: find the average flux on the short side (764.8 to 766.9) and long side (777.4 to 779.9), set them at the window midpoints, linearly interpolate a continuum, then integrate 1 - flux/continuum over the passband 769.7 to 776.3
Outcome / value -0.088 nm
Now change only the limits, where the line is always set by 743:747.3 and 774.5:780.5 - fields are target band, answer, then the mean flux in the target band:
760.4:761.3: -0.060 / 9.81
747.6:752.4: 0.027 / 9.25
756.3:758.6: -0.047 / 9.41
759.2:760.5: -0.068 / 9.69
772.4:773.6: -0.013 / 9.17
